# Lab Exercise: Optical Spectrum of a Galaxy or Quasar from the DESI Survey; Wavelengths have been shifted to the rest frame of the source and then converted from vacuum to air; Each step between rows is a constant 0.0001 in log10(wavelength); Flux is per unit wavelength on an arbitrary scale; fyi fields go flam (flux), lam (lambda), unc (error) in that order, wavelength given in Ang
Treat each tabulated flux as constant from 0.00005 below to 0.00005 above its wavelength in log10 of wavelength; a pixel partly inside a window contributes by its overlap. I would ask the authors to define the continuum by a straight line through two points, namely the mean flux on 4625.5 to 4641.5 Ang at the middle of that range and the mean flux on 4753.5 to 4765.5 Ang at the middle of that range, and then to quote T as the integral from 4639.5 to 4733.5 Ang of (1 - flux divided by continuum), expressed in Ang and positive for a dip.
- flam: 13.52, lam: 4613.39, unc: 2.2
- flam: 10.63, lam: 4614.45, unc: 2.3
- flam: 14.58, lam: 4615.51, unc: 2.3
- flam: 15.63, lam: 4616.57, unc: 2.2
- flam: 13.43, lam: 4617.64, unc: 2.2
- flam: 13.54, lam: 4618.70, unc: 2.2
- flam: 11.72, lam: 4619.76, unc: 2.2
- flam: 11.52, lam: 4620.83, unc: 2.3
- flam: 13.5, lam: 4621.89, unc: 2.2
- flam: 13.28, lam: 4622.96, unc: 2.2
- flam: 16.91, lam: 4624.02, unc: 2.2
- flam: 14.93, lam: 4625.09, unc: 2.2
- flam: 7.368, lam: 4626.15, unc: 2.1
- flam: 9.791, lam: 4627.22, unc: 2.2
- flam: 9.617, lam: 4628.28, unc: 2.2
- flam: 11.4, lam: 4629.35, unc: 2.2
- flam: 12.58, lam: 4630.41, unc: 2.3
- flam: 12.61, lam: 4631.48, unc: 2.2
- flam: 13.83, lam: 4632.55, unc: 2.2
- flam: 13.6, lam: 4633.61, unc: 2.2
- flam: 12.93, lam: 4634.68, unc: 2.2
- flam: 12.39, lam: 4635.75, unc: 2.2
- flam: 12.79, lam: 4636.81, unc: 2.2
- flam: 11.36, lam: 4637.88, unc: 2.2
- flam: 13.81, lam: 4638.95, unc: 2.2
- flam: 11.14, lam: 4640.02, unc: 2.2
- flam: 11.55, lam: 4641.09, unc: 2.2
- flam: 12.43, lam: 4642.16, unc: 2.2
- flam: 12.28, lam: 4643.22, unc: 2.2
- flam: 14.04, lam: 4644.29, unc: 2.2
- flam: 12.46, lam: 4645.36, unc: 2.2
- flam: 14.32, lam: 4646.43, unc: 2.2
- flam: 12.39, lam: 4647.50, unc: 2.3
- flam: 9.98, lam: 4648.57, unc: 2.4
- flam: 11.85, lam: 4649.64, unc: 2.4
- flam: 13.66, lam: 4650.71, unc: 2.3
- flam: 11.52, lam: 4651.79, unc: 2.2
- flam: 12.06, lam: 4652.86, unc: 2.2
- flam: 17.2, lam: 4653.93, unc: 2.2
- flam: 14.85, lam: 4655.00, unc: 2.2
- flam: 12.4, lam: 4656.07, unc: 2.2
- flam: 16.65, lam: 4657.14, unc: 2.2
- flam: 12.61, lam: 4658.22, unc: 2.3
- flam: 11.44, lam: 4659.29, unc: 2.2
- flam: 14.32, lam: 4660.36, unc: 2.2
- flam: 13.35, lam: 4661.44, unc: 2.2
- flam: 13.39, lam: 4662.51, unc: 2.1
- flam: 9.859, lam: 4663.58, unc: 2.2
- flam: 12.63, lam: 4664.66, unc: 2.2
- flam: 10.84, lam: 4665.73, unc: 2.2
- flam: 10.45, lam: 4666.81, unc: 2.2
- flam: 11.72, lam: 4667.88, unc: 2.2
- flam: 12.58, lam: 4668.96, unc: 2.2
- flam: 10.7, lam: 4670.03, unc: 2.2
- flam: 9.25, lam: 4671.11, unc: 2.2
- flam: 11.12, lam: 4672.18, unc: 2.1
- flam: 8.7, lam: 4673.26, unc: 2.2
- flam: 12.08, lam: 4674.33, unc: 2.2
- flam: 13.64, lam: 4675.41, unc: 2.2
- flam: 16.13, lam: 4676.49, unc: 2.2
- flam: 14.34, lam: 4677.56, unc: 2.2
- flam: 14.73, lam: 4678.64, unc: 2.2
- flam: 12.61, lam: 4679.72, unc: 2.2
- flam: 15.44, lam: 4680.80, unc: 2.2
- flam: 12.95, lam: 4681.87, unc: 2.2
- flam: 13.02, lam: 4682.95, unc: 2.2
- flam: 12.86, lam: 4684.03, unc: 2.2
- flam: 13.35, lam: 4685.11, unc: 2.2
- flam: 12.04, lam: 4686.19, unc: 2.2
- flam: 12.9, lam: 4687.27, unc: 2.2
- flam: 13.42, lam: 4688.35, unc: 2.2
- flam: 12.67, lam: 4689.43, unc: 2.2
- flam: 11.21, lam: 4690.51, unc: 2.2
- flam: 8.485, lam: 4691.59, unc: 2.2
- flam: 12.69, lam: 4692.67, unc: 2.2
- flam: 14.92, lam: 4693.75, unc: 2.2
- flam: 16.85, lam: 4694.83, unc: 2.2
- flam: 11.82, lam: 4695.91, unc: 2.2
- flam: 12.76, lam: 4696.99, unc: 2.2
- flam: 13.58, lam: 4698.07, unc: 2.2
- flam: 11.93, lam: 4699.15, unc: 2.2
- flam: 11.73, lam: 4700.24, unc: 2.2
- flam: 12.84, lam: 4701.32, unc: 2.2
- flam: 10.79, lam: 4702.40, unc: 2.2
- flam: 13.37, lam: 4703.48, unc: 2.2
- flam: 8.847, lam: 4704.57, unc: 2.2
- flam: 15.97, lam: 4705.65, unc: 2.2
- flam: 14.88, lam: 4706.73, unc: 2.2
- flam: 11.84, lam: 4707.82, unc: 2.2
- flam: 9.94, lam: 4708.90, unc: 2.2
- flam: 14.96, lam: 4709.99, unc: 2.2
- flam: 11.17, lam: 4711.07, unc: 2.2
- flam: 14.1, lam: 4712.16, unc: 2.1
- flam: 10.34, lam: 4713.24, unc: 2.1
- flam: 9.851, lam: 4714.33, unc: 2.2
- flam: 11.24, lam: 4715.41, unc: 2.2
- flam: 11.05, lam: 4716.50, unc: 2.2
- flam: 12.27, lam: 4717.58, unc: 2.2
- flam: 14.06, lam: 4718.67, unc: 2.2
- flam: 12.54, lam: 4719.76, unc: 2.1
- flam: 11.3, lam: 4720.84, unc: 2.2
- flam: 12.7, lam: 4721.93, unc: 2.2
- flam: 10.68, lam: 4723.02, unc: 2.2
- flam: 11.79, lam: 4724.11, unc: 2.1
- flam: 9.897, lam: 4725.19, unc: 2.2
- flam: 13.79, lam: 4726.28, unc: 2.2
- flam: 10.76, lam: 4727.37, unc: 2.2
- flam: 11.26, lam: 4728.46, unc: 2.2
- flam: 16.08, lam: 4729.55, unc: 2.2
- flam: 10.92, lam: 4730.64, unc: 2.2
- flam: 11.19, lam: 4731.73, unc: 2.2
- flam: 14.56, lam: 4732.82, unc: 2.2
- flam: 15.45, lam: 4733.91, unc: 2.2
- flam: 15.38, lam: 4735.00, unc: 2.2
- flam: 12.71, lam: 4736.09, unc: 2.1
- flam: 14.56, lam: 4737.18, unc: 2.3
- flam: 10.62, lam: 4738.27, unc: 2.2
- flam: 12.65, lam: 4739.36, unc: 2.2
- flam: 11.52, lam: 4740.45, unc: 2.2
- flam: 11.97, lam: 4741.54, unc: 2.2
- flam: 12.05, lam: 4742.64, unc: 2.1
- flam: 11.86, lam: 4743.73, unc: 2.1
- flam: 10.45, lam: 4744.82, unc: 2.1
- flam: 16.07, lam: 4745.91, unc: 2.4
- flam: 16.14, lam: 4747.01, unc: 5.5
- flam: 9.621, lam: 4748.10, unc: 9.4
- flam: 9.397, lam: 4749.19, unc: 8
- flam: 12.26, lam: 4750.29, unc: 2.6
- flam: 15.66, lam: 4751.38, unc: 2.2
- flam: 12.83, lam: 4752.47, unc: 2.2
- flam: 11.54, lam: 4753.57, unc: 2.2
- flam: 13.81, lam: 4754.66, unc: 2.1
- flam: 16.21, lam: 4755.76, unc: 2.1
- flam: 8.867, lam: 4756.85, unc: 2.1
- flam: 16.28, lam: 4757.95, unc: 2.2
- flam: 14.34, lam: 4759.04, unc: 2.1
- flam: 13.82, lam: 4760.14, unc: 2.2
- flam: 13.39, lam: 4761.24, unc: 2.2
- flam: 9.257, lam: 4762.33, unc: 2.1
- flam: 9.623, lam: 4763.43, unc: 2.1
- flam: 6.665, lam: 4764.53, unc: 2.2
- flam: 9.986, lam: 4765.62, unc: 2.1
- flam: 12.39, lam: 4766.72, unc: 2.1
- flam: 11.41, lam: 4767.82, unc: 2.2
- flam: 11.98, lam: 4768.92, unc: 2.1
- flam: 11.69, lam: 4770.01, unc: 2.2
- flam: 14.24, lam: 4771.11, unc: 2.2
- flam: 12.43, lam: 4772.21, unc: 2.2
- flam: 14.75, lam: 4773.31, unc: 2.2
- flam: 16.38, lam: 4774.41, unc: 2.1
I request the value -4.4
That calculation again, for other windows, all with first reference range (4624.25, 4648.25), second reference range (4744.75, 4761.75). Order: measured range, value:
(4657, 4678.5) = 0.5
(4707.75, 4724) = 1.3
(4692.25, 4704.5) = -0.1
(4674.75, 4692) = -0.6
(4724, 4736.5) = 0.2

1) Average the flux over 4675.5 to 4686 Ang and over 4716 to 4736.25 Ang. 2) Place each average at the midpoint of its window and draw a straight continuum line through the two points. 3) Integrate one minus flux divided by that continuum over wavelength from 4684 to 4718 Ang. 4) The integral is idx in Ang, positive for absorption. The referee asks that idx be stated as 2.3 Ang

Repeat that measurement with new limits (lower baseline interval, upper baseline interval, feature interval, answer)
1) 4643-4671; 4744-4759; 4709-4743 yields 1.5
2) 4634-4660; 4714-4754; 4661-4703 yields 0.7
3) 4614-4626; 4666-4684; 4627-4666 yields 1.0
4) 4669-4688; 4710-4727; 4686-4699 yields -0.4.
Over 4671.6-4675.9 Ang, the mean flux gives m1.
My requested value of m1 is 11.3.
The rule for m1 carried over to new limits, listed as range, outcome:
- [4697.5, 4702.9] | 12.2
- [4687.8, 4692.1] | 11.5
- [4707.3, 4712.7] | 12.4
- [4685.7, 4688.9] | 12.8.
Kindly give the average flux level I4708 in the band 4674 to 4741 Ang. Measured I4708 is 12.7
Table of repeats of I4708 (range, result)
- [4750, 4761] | 13.6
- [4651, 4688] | 12.8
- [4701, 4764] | 12.5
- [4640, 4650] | 12.3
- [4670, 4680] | 12.4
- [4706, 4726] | 12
